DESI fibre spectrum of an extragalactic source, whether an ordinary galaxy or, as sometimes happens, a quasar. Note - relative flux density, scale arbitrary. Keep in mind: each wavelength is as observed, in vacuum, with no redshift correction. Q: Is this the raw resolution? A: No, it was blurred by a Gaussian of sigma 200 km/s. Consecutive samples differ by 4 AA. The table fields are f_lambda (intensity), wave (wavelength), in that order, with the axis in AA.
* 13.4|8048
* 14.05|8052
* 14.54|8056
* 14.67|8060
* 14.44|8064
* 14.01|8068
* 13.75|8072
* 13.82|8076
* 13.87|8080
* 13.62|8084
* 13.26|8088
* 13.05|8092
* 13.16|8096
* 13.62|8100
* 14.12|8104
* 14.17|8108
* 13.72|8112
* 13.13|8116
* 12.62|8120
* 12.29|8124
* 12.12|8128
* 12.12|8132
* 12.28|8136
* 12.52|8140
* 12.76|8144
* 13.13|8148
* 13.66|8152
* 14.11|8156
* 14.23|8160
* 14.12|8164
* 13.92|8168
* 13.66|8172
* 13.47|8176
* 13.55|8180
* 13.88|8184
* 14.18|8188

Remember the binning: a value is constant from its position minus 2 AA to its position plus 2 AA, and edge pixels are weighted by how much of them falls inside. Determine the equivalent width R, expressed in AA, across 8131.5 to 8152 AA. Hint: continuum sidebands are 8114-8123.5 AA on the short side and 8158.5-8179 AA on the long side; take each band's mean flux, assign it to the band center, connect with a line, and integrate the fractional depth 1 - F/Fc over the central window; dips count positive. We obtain 0.89 AA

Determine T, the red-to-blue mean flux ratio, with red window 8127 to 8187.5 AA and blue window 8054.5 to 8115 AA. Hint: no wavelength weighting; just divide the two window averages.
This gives 1.0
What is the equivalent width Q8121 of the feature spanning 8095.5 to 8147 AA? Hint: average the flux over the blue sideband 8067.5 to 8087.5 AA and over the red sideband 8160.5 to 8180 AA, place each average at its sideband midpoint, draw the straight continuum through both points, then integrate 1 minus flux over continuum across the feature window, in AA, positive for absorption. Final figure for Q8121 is 3.0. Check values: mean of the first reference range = 13.8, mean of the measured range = 13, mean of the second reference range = 13.8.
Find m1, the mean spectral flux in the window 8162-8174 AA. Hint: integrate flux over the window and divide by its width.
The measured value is 13.9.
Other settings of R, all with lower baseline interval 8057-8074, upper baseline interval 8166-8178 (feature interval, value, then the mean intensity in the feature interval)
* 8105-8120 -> 0.5 AA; 13.6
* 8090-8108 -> 0.6 AA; 13.6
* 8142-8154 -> 0.5 AA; 13.2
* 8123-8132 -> 1.1 AA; 12.2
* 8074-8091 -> 0.6 AA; 13.6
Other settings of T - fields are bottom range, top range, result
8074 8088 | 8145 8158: 0.99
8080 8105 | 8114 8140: 0.92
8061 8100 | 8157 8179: 1.01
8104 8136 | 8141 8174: 1.06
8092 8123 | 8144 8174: 1.02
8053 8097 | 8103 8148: 0.93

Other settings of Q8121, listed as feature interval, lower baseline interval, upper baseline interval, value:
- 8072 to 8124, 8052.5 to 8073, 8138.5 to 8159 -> 1.54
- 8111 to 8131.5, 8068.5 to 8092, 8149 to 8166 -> 1.68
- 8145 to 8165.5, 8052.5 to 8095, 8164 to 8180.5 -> -0.07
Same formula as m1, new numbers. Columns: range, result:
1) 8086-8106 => 13.4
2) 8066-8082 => 13.9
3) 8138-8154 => 13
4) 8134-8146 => 12.5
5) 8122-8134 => 12.2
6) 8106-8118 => 13.7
